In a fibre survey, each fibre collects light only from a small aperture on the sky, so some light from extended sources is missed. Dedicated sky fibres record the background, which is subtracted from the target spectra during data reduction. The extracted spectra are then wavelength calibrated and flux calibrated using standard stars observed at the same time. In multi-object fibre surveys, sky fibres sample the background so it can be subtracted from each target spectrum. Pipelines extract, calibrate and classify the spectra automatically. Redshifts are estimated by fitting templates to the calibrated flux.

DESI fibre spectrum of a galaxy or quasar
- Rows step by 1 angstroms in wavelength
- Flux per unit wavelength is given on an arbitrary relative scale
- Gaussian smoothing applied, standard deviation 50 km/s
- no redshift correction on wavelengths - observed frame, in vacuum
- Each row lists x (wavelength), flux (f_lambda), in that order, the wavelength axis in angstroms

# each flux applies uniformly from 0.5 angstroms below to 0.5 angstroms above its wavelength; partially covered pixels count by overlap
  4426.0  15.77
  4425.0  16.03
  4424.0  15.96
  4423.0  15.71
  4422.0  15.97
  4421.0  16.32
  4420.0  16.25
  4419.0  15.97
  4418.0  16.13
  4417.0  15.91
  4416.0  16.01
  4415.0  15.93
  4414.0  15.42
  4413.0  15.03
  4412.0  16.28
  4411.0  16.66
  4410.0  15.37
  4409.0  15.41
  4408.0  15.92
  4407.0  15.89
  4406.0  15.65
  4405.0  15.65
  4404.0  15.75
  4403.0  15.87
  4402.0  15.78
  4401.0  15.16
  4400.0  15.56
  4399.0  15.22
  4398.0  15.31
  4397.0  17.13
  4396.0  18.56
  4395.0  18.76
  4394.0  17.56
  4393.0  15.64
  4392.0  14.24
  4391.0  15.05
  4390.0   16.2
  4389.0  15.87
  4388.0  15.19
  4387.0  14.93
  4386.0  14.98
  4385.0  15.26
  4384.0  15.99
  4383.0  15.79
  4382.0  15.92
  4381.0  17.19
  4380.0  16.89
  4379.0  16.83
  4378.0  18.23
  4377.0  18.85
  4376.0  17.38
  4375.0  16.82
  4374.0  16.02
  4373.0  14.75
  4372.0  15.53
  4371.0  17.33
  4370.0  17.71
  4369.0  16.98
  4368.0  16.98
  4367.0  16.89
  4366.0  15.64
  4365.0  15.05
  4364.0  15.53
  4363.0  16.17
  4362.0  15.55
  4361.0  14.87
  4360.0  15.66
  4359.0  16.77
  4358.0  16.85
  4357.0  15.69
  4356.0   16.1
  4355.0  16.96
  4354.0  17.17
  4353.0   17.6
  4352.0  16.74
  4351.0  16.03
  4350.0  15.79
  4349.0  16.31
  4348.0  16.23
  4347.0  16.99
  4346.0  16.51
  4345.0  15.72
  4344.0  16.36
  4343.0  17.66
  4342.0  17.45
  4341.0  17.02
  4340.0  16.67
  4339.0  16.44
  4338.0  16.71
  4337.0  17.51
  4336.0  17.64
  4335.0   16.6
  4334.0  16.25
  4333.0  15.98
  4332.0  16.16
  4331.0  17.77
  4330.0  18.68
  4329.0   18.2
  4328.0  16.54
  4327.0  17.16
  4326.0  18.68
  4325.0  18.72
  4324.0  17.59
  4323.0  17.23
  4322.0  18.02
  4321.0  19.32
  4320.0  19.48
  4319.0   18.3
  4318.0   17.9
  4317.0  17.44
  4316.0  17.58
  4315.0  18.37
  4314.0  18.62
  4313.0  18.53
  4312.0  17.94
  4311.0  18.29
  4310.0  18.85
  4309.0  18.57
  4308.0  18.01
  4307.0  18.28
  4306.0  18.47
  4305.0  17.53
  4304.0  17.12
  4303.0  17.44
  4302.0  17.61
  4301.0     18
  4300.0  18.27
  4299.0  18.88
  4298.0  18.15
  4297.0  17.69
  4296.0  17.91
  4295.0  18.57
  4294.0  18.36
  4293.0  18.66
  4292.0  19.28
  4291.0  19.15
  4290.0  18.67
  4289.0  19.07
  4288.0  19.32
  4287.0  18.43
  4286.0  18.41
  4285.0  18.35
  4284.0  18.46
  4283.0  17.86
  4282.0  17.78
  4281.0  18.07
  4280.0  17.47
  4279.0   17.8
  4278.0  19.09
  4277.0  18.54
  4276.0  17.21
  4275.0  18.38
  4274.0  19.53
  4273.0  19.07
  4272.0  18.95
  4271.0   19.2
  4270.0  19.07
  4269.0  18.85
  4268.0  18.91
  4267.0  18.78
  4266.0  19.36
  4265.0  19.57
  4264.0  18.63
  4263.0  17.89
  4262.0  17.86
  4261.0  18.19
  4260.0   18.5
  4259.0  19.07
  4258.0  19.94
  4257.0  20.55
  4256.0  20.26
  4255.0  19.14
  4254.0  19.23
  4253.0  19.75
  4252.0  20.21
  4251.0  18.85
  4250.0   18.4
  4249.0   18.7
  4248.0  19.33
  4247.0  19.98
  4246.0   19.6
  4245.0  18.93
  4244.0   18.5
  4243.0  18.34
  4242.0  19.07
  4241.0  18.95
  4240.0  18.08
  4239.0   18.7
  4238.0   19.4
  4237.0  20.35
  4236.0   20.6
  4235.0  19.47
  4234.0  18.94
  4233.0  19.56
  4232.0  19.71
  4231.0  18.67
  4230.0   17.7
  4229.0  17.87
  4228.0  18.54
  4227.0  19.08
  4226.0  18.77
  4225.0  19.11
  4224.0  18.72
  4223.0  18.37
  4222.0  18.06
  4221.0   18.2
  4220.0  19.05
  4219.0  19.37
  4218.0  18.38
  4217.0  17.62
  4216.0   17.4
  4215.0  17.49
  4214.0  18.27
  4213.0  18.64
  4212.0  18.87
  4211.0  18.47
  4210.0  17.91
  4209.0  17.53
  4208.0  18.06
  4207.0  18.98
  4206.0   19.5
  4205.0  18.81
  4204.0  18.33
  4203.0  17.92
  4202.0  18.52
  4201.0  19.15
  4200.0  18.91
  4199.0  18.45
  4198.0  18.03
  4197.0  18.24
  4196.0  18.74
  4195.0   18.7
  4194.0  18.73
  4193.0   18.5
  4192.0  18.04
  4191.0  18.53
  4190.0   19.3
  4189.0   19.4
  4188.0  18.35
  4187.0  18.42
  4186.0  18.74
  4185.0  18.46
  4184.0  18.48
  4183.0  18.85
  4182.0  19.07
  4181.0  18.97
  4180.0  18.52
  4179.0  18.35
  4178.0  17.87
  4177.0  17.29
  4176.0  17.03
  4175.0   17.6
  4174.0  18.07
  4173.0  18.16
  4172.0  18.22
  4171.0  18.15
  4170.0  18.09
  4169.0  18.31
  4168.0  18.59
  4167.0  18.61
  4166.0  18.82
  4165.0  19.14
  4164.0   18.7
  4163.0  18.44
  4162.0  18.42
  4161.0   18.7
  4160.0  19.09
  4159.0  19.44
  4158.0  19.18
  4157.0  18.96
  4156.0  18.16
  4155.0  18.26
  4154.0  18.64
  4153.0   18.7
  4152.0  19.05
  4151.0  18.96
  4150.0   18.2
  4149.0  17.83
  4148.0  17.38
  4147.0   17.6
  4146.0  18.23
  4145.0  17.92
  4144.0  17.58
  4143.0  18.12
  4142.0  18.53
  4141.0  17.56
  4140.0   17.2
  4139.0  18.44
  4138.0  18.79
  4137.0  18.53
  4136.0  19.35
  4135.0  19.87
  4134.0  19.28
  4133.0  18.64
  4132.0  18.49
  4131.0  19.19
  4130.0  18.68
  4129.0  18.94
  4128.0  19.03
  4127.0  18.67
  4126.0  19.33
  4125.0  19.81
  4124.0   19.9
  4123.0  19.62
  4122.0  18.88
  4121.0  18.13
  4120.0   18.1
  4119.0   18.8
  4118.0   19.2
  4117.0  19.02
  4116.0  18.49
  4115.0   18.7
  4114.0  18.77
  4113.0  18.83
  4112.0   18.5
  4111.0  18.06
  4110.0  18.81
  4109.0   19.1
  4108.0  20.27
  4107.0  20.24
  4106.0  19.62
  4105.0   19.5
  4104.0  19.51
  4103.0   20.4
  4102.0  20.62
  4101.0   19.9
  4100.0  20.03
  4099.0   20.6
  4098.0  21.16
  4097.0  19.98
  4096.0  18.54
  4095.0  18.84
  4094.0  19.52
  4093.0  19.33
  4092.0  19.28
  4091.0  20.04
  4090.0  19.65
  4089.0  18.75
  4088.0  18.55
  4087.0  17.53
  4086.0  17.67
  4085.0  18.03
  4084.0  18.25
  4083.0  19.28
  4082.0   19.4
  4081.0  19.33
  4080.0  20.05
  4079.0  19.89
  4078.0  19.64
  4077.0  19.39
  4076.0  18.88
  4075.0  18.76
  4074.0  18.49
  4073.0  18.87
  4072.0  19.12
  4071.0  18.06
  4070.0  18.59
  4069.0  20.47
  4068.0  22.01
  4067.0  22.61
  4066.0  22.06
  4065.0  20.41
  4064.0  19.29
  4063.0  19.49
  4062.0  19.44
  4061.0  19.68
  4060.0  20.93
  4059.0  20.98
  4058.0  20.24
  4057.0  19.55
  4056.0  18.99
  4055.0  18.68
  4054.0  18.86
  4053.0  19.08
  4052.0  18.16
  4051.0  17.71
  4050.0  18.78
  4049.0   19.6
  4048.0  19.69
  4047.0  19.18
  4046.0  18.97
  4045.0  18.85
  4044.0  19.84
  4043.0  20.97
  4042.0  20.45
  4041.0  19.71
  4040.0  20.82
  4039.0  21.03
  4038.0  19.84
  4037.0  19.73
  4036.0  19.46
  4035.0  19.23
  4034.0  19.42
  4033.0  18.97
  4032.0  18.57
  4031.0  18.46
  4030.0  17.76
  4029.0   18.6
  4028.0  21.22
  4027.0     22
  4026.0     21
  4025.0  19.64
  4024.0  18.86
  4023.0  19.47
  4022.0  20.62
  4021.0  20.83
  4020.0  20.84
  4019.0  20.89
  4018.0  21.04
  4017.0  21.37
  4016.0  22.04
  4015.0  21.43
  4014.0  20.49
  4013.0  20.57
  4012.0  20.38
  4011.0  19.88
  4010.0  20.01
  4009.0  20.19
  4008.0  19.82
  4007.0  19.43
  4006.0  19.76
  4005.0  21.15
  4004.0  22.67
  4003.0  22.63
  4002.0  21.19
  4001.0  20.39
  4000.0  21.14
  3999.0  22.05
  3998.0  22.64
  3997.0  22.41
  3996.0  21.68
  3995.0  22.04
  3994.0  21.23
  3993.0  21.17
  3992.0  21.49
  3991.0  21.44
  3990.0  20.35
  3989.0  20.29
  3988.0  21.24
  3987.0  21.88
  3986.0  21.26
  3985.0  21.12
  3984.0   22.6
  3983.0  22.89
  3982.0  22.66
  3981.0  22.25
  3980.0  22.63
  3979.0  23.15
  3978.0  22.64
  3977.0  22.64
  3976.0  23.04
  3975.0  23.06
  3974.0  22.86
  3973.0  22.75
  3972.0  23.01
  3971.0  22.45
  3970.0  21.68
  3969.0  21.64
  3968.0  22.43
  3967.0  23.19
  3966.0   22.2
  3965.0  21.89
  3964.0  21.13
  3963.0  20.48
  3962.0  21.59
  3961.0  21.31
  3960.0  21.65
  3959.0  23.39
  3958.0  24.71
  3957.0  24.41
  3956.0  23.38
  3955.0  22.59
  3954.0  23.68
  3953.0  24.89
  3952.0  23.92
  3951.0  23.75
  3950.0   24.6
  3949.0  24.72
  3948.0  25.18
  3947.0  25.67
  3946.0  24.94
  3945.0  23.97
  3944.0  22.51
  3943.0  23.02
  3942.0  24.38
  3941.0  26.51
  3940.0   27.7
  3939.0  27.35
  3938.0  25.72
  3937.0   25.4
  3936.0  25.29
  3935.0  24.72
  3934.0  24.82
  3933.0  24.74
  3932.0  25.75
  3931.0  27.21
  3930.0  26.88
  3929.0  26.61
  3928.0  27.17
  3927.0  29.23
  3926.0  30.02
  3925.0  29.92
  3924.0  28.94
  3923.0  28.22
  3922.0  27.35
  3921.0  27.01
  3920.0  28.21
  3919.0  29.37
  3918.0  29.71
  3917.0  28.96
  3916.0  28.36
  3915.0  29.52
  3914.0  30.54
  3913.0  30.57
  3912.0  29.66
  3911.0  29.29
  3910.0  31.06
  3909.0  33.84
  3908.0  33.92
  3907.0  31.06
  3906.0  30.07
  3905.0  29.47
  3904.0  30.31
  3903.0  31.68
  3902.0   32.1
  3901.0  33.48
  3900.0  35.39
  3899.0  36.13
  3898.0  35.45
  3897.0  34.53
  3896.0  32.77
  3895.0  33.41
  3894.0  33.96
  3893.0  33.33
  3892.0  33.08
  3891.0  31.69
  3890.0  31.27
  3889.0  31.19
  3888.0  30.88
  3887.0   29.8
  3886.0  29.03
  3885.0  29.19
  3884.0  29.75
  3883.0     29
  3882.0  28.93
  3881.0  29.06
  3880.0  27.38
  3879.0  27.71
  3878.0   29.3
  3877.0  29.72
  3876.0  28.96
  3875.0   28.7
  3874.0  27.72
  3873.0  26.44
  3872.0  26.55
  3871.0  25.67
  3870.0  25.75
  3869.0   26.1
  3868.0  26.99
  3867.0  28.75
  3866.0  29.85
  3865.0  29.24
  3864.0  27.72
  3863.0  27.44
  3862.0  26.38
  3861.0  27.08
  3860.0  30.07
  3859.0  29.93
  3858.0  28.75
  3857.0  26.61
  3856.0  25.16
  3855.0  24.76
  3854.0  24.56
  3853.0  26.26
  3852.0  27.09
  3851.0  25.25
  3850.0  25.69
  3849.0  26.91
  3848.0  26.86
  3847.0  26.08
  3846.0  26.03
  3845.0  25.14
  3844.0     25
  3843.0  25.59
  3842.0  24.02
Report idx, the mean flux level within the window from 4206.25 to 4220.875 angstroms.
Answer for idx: 18.3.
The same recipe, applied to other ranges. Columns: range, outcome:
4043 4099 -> 19.4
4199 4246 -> 18.7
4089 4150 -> 19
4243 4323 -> 18.6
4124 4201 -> 18.5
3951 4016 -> 21.9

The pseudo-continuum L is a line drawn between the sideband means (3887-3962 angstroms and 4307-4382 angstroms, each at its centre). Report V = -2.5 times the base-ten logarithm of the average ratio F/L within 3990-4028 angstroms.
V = 0.23 mag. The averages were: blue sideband 28.2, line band 21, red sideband 17.1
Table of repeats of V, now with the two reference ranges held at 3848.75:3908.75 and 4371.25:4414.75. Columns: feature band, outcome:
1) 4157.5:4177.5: 0.191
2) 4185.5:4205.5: 0.143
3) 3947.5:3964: 0.177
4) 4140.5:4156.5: 0.229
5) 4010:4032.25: 0.259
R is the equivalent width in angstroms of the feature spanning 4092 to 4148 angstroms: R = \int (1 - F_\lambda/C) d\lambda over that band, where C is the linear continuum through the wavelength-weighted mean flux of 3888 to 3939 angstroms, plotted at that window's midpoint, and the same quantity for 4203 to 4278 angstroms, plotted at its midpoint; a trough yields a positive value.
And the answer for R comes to 9.6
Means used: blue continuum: 30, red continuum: 18.8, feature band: 19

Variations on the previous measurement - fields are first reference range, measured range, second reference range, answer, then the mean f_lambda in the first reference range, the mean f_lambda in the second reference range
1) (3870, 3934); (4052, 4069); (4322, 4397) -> 3.5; 29.9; 16.6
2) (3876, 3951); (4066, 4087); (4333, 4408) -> 4.4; 29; 16.3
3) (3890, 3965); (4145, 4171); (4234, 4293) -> 3.8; 27.8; 18.9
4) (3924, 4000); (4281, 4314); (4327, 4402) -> -1.2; 23.6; 16.5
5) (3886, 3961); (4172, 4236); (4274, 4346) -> 6.9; 28.3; 17.9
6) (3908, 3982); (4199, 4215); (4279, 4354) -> 1.2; 25.4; 17.7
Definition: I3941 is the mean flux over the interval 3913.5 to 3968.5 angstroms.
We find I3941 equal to 25.5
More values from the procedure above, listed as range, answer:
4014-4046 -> 20.1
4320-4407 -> 16.6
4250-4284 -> 18.8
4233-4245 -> 19.1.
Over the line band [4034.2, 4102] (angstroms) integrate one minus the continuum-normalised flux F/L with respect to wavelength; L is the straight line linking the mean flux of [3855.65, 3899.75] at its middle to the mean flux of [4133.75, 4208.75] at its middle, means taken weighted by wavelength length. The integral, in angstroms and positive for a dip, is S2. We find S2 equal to 8.5 angstroms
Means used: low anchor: 29.5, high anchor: 18.5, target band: 19.5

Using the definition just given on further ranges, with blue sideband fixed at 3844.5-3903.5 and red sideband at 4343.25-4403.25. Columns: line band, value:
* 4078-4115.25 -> 6.4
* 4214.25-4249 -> 1.9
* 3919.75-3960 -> 2.5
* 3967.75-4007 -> 6.4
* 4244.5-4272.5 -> 0.1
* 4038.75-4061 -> 4.5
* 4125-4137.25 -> 1.9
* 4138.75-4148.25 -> 1.8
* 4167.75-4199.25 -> 4.1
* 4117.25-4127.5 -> 1.6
